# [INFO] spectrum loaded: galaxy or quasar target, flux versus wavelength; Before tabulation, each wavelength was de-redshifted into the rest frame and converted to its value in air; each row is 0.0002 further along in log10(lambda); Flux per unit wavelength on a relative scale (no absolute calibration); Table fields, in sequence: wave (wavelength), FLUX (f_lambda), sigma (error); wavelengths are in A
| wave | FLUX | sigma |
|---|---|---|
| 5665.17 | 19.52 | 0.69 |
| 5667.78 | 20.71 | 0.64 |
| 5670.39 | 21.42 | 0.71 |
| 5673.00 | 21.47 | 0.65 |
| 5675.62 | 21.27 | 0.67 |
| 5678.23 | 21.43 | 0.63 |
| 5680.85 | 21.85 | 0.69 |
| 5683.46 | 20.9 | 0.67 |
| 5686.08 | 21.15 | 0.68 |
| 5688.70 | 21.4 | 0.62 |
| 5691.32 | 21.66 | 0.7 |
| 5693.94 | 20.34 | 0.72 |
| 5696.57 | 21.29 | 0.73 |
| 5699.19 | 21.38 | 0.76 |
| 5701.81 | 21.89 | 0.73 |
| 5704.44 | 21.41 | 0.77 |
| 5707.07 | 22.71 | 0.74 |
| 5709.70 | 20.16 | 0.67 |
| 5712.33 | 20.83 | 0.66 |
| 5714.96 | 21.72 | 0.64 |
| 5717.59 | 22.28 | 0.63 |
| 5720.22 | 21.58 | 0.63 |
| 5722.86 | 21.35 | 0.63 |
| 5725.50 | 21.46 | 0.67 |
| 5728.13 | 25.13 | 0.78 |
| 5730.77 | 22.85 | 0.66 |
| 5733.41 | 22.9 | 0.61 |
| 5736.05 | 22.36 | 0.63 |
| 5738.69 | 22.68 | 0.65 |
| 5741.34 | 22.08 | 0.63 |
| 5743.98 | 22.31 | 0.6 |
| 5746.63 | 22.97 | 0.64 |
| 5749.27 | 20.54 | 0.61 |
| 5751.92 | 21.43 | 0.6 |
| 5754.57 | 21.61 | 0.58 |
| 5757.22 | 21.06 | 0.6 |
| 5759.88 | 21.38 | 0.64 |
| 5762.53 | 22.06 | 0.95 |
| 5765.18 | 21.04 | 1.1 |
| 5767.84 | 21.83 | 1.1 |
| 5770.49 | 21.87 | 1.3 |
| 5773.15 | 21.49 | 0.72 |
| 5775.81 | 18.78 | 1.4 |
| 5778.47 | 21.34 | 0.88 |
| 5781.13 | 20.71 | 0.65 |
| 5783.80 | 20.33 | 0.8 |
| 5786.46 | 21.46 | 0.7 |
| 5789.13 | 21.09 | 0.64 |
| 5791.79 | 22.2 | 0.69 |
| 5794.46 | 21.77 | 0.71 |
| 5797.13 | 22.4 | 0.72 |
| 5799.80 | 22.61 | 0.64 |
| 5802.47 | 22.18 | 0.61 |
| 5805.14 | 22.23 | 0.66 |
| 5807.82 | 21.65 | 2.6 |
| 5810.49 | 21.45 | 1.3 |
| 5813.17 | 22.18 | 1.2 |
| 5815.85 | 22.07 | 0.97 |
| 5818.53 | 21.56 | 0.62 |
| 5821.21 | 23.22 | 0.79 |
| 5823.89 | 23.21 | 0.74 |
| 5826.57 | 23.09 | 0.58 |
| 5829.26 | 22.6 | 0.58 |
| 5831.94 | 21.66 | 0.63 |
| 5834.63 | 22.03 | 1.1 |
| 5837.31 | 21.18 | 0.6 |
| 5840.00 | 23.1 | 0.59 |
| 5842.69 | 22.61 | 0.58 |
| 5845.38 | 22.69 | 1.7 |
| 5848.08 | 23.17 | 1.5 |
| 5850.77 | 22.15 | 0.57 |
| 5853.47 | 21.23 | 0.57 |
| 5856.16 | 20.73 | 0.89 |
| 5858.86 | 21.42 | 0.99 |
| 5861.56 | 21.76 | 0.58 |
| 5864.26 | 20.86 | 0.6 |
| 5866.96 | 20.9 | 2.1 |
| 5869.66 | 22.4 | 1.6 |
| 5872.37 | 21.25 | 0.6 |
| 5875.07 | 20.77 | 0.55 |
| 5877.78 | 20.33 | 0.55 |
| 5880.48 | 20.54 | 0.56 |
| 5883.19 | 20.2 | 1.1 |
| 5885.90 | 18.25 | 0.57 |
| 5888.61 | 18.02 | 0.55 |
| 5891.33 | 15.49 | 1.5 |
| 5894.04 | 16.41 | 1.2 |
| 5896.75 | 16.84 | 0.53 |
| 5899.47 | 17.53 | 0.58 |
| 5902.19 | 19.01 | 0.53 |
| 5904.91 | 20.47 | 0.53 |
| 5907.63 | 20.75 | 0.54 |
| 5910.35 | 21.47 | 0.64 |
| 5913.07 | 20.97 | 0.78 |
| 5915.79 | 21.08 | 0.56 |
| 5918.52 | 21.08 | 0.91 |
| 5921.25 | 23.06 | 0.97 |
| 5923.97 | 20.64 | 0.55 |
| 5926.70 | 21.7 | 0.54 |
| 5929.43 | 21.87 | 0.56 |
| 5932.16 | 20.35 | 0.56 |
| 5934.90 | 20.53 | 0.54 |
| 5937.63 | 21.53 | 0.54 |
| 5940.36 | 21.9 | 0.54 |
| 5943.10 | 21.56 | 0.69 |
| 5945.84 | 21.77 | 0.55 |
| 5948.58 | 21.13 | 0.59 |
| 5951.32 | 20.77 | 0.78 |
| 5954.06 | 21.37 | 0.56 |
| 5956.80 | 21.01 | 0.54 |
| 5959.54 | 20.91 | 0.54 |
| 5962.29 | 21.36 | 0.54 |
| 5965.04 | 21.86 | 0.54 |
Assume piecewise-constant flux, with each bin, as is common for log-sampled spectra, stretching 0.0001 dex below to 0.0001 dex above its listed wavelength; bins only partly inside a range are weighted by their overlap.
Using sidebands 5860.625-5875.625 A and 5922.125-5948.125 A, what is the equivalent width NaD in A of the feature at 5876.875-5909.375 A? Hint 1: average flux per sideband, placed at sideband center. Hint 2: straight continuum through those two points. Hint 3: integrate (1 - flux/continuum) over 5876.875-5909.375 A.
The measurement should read 4.08 A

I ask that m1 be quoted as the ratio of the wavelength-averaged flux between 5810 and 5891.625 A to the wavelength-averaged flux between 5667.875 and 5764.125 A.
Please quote 1.0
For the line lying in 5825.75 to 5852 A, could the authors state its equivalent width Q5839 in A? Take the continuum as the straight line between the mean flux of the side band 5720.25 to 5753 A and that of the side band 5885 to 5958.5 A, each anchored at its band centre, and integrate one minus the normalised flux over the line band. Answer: -1.5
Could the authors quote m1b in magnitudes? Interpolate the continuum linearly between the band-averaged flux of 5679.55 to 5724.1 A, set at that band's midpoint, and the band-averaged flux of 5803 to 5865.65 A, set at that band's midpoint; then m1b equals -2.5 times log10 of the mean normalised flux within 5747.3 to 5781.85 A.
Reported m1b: 0.03 mag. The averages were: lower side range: 21.4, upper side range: 22.1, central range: 21.2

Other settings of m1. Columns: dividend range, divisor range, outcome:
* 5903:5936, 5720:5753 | 0.95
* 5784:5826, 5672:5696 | 1.04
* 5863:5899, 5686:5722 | 0.90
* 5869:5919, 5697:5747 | 0.89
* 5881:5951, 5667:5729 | 0.94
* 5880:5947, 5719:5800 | 0.92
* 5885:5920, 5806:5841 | 0.86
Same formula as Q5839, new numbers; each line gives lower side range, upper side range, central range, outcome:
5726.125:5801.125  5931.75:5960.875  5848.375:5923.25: 4.1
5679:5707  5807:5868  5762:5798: 0.8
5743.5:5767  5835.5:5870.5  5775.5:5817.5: 0.2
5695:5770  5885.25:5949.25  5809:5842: -2.0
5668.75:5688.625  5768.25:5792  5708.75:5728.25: -0.4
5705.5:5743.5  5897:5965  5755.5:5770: 0.3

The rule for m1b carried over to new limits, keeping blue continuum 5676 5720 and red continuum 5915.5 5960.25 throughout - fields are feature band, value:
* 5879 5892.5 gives 0.15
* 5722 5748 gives -0.06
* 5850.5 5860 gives 0.00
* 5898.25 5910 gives 0.09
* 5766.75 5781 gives 0.02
